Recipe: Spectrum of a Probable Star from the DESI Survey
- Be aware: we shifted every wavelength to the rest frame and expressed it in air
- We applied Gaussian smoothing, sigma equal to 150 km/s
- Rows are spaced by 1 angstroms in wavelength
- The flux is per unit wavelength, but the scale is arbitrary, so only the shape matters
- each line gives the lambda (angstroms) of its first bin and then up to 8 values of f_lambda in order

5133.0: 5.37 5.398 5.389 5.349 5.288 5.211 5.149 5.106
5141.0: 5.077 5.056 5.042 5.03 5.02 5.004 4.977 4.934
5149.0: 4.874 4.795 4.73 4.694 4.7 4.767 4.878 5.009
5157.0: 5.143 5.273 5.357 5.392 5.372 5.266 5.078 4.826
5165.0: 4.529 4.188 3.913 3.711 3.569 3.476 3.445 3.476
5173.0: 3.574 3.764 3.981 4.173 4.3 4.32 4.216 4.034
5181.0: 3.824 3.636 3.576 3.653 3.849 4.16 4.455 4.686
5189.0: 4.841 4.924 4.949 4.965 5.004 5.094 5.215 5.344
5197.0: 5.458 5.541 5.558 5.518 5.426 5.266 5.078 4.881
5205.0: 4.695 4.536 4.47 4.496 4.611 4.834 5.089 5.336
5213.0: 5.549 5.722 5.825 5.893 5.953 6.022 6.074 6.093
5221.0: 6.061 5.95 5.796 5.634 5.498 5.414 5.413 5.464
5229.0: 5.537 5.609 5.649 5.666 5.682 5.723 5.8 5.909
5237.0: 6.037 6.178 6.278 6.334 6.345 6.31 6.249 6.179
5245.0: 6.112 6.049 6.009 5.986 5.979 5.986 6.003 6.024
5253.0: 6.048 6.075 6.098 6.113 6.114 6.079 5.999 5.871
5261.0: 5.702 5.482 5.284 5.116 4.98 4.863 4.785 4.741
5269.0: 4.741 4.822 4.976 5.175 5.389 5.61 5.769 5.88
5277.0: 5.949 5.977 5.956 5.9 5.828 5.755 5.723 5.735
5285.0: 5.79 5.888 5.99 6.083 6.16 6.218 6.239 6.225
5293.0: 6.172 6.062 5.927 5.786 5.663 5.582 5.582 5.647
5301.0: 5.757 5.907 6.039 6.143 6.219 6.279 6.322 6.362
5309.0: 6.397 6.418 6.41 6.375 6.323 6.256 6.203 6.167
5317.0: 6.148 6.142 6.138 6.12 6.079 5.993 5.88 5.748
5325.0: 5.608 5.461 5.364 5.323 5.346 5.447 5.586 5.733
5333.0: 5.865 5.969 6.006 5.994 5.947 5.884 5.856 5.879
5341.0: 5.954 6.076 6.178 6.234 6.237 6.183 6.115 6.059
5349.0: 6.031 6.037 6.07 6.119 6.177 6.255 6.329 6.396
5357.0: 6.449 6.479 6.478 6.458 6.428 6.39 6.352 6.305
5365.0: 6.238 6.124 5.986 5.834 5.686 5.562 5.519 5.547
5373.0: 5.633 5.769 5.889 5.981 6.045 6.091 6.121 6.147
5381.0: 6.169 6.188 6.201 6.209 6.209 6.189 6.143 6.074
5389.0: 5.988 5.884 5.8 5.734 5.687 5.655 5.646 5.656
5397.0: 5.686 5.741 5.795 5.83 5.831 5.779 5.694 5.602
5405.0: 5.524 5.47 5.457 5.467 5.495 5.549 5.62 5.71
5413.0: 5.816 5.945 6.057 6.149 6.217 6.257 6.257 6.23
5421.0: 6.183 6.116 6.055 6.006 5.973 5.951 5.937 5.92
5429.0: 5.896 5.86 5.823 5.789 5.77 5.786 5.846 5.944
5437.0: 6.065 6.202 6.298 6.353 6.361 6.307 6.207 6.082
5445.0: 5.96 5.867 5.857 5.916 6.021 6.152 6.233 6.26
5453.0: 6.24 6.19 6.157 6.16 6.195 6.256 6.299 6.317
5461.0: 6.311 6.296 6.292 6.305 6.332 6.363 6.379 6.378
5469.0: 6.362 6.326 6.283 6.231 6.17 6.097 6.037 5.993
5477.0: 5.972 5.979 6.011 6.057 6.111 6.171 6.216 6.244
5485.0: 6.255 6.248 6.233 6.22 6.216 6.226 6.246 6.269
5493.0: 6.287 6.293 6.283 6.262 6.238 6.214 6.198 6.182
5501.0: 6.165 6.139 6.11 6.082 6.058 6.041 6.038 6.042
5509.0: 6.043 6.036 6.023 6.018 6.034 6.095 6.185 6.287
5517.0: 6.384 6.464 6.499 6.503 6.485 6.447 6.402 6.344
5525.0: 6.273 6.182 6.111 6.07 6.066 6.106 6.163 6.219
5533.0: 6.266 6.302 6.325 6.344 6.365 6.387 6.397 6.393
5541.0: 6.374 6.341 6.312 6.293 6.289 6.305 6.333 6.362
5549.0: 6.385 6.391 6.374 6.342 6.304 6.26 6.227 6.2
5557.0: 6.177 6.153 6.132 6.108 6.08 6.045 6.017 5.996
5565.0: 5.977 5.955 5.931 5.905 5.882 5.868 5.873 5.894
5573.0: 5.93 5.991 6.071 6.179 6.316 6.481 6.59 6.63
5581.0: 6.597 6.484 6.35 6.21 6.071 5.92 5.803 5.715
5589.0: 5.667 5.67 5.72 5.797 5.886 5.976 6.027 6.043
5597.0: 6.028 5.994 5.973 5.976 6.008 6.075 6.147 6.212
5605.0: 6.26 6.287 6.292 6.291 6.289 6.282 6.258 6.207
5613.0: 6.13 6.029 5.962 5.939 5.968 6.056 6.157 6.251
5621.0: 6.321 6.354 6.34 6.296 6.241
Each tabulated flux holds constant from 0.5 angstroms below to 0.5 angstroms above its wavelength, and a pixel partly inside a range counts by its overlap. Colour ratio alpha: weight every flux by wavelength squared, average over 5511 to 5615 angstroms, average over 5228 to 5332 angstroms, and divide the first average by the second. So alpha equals 1.17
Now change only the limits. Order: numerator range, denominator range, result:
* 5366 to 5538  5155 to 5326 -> 1.21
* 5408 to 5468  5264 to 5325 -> 1.10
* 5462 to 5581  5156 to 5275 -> 1.34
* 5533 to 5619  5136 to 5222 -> 1.47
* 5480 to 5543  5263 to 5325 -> 1.16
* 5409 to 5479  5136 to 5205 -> 1.44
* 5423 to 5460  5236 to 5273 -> 1.13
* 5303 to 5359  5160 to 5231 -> 1.31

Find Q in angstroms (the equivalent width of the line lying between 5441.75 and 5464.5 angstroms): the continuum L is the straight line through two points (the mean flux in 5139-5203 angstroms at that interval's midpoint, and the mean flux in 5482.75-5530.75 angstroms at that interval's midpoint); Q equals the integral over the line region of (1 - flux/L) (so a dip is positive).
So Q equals -0.78 angstroms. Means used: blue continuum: 4.66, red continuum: 6.21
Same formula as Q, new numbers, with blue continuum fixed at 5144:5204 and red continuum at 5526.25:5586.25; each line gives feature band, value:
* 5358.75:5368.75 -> -1.53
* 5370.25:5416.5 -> -2.50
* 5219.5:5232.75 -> -2.28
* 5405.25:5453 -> -2.43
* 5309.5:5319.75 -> -2.06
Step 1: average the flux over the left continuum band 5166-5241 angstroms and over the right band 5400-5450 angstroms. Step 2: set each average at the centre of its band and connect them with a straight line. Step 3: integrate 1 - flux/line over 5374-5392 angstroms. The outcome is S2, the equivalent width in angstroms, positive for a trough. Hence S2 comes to -1.0 angstroms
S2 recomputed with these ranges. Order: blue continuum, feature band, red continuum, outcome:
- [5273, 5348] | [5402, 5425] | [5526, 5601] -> 0.7 angstroms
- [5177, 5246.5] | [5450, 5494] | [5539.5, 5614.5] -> -2.4 angstroms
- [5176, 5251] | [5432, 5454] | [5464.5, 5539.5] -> -0.2 angstroms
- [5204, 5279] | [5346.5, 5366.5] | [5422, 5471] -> -1.2 angstroms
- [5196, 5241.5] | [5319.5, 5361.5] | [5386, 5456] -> -1.6 angstroms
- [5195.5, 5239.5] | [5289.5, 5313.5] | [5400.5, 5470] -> -1.6 angstroms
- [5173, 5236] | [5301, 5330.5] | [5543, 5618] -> -3.6 angstroms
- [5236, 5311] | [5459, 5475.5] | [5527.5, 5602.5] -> -0.6 angstroms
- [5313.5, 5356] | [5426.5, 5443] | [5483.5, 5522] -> 0.3 angstroms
